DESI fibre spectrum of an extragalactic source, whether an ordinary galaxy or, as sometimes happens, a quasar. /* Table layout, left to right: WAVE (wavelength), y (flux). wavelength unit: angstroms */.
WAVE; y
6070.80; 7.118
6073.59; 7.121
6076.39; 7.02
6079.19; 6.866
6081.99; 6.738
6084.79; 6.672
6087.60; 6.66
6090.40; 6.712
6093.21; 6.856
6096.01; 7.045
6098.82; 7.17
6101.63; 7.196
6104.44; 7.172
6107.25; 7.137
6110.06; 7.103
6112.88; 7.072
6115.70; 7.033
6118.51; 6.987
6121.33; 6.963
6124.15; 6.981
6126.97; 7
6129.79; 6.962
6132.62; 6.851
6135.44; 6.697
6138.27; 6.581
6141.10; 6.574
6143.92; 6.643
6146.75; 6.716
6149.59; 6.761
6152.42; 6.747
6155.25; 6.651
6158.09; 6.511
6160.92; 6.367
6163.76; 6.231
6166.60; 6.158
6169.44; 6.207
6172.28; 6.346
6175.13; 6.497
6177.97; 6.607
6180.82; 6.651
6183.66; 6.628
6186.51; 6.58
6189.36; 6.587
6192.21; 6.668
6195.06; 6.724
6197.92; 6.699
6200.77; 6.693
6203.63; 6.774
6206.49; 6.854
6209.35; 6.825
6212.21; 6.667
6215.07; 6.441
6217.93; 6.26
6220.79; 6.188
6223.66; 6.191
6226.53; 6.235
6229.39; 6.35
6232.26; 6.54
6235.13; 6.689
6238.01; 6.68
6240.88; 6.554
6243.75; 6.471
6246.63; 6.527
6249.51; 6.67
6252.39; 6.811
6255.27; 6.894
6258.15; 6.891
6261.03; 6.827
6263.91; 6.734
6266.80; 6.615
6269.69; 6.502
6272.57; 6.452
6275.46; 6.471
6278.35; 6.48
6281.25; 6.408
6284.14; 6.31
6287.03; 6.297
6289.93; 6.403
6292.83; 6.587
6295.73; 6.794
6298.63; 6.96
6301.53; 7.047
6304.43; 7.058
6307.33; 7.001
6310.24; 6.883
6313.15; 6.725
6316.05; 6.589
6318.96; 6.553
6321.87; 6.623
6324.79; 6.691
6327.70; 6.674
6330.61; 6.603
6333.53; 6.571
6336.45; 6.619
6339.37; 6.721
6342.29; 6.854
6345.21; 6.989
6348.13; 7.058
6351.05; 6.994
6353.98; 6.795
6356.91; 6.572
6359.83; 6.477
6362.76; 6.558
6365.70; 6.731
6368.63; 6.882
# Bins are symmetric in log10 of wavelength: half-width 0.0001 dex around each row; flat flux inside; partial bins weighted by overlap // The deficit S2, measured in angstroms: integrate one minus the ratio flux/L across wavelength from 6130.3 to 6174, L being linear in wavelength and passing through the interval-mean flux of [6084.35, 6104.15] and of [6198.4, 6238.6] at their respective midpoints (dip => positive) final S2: 1.3 angstroms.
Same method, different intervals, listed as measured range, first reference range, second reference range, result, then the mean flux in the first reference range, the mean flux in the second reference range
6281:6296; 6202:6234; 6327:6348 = 0.4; 6.49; 6.74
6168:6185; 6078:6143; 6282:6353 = 0.9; 6.91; 6.73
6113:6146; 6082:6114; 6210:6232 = -0.2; 6.97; 6.36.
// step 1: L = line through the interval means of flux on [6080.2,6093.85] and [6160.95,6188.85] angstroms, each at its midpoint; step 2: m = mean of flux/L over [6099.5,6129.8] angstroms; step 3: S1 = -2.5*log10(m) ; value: -0.07 mag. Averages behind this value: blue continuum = 6.72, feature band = 7.06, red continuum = 6.44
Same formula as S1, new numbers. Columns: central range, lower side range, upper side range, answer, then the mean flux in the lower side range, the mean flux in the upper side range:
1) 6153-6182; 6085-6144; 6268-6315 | 0.07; 6.92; 6.65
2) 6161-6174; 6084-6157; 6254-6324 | 0.09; 6.88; 6.67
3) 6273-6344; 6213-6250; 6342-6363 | 0.00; 6.44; 6.8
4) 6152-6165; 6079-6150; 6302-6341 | 0.06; 6.89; 6.72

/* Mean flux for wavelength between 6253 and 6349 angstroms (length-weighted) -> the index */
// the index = 6.69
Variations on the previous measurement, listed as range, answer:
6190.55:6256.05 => 6.58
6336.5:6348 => 6.85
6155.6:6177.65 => 6.36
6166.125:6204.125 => 6.56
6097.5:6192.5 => 6.74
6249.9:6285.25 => 6.62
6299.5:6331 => 6.78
